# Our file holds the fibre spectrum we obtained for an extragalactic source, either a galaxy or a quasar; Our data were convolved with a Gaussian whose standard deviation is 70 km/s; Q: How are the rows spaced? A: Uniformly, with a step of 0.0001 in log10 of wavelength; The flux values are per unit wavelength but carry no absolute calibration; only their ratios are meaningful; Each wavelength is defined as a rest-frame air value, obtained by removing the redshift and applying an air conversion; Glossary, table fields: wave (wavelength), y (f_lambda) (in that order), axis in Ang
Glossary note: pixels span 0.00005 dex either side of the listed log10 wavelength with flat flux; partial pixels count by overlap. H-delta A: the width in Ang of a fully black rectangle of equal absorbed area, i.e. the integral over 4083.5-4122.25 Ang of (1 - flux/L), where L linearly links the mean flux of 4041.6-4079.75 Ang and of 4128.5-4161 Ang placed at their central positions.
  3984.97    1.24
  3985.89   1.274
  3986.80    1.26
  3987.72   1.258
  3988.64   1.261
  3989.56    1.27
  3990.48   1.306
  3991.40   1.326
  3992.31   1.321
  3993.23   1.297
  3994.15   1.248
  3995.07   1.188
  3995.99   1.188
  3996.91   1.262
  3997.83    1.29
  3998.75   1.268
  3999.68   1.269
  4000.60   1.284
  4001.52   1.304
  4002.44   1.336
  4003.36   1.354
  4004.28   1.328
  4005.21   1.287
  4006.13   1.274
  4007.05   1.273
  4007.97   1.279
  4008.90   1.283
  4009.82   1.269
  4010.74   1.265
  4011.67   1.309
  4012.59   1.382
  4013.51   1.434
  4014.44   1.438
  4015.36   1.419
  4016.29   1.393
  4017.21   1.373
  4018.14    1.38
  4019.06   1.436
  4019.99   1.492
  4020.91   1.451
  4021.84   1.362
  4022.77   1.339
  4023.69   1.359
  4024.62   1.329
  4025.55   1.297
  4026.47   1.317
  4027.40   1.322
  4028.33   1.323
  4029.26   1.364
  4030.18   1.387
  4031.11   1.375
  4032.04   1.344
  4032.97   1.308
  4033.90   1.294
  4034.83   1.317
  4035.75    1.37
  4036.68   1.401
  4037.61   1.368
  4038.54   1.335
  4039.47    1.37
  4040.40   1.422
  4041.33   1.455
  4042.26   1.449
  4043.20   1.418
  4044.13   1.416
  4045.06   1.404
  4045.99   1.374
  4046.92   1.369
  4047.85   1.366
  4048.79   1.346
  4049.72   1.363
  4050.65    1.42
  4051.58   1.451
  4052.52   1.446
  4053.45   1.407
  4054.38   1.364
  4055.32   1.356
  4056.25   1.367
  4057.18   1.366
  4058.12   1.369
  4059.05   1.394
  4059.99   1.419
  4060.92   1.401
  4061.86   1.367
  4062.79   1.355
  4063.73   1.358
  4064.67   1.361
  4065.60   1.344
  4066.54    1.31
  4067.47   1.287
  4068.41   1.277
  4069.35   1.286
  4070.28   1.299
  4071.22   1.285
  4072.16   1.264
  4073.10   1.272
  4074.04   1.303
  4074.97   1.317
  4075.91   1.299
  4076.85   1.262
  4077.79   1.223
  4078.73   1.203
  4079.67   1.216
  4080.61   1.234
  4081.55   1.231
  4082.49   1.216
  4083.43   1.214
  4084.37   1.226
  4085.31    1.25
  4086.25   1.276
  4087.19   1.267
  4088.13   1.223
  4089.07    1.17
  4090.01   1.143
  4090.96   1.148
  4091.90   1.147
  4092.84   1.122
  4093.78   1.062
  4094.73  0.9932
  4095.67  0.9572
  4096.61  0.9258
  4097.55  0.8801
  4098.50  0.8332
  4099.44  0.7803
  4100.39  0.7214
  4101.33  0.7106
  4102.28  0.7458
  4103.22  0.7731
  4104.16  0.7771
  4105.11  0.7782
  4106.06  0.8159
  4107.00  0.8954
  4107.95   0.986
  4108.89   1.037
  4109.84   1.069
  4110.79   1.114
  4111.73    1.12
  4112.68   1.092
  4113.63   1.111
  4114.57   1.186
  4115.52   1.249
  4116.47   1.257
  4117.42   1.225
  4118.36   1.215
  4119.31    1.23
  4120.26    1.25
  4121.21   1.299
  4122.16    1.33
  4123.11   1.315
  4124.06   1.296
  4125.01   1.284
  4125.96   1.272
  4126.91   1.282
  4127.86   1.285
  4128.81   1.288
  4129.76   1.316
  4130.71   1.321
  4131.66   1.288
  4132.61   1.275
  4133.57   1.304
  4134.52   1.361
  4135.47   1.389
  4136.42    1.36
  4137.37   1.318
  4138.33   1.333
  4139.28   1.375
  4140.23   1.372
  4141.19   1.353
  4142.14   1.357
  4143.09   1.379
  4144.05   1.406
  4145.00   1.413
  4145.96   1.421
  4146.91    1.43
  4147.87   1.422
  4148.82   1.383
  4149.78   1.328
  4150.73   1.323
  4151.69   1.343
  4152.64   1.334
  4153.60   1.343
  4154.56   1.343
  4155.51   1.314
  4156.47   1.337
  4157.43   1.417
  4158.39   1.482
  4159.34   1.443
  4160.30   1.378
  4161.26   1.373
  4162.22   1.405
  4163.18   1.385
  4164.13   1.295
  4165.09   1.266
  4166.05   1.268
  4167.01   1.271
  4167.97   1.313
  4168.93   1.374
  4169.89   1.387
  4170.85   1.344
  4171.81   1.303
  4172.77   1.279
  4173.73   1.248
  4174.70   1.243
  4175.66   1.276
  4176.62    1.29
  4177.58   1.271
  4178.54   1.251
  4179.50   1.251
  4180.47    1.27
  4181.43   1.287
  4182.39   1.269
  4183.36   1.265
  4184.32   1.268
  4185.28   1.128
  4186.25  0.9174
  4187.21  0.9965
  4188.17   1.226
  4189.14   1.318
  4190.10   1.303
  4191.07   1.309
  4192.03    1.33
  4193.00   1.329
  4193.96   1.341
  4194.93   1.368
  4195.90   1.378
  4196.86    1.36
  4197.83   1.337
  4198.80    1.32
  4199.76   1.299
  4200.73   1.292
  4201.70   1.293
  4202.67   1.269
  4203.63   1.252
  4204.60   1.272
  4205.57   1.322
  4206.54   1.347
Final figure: 8.5 Ang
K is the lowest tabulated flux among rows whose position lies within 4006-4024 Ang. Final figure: 1.265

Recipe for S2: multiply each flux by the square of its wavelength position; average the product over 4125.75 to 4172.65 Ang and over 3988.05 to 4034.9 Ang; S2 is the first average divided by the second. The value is 1.1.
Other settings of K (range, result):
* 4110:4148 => 1.092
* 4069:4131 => 0.7106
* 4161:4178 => 1.243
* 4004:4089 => 1.203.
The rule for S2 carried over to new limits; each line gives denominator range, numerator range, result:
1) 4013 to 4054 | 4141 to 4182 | 1.03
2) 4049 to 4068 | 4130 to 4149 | 1.03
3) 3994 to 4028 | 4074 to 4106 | 0.84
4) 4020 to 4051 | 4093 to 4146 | 0.88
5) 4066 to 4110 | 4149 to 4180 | 1.25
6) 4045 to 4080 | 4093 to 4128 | 0.81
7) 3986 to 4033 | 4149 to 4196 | 1.06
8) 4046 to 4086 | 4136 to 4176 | 1.07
